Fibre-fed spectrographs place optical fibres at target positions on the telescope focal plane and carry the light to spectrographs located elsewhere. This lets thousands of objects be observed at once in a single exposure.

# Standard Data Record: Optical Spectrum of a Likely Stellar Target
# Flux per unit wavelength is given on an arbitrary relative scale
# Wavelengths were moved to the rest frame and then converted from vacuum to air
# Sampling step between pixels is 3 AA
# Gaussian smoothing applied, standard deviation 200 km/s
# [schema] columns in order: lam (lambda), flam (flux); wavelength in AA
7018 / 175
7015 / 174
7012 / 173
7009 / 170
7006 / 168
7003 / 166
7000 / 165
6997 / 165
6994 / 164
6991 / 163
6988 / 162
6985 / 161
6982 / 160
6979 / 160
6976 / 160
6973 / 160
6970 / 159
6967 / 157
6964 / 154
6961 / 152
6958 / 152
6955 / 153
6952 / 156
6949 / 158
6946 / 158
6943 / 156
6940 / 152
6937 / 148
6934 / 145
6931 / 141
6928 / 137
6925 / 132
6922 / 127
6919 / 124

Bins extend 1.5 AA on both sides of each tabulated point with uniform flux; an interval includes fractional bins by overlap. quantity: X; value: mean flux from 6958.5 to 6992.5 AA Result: 159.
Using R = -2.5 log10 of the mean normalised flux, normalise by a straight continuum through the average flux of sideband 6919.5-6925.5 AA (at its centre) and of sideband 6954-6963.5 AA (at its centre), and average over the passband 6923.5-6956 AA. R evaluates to -0.07 mag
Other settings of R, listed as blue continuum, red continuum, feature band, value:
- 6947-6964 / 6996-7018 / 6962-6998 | 0.01 mag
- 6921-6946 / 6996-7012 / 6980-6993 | 0.00 mag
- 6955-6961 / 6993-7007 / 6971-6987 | -0.01 mag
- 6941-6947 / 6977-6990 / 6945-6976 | 0.02 mag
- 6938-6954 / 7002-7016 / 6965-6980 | 0.02 mag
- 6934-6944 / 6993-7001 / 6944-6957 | -0.02 mag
